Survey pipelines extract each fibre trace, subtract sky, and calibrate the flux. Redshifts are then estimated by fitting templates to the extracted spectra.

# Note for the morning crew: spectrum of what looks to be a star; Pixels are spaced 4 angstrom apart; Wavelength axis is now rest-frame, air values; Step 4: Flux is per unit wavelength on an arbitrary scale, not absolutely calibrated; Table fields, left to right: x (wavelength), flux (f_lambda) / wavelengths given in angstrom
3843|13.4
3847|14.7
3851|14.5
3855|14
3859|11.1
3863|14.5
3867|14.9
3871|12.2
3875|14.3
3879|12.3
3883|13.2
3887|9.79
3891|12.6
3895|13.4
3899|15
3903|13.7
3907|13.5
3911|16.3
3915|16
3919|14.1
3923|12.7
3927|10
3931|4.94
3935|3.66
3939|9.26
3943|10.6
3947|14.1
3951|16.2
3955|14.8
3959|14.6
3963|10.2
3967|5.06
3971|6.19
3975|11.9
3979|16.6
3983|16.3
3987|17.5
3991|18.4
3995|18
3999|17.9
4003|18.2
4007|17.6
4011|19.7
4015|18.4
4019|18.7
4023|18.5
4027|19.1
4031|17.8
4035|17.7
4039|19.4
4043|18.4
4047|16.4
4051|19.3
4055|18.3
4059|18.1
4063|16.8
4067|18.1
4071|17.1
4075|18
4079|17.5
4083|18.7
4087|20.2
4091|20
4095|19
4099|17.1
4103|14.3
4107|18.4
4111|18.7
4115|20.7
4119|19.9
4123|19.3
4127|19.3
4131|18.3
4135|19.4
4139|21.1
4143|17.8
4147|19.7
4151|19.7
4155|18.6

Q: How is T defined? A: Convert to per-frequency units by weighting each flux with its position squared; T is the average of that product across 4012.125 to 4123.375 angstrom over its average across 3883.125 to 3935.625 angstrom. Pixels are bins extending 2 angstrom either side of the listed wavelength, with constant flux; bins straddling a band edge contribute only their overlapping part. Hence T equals 1.6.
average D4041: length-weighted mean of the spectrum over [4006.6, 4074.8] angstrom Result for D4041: 18.2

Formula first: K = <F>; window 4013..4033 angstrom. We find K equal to 18.5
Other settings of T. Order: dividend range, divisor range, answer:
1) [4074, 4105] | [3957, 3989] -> 1.56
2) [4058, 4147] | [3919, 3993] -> 1.68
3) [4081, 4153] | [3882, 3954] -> 1.72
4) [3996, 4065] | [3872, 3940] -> 1.61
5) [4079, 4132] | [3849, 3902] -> 1.59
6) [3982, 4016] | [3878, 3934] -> 1.51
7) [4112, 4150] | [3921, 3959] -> 1.96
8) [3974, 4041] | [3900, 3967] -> 1.54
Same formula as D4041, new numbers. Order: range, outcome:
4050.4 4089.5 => 18.2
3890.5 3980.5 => 11.9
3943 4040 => 15.8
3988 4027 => 18.4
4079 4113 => 18.3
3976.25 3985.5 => 16.1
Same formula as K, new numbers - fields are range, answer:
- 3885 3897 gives 11.9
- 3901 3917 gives 14.9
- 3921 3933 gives 9.21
